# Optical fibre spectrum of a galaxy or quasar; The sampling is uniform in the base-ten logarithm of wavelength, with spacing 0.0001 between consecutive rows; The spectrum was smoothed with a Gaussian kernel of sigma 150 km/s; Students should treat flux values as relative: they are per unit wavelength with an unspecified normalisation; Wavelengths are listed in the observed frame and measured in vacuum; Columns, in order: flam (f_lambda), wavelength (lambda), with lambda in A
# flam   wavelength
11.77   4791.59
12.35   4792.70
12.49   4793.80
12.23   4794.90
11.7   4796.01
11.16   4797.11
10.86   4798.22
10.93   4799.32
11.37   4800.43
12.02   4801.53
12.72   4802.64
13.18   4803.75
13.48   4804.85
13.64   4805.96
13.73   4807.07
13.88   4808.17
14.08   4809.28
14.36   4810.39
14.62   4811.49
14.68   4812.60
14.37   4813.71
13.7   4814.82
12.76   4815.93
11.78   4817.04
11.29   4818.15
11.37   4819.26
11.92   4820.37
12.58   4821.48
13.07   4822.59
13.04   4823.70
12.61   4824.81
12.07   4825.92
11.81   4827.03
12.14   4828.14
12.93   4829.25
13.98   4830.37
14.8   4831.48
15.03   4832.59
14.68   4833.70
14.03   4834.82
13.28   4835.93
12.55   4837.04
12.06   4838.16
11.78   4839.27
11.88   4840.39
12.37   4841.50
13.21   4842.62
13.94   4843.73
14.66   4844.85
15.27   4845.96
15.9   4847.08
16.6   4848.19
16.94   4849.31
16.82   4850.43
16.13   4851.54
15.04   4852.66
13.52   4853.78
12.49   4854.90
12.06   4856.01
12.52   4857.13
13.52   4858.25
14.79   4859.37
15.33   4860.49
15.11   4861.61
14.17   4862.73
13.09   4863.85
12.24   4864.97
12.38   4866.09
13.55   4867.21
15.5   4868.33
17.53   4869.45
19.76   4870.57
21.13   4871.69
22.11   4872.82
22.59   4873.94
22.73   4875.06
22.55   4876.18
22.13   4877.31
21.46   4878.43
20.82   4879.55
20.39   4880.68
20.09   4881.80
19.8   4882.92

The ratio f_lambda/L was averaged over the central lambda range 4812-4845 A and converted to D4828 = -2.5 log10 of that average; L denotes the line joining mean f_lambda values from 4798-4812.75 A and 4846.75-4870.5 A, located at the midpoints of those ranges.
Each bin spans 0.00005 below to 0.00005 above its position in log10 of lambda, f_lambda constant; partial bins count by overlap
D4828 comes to 0.064 mag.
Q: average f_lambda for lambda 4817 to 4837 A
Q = 12.9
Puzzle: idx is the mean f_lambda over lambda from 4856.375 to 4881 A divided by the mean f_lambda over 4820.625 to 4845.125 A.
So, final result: 1.3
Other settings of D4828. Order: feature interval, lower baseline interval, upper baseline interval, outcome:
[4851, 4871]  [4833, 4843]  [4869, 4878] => 0.267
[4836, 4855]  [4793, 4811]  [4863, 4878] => 0.142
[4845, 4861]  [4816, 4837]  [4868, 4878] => 0.172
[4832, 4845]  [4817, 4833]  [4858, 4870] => 0.001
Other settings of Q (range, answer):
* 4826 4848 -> 13.5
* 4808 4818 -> 13.7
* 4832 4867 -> 14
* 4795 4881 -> 14.5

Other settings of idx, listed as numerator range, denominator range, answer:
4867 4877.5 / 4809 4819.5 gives 1.51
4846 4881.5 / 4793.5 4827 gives 1.32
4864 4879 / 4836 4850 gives 1.35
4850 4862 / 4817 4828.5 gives 1.17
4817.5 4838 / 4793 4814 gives 1.00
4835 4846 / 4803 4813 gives 0.94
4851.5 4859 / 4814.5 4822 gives 1.11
